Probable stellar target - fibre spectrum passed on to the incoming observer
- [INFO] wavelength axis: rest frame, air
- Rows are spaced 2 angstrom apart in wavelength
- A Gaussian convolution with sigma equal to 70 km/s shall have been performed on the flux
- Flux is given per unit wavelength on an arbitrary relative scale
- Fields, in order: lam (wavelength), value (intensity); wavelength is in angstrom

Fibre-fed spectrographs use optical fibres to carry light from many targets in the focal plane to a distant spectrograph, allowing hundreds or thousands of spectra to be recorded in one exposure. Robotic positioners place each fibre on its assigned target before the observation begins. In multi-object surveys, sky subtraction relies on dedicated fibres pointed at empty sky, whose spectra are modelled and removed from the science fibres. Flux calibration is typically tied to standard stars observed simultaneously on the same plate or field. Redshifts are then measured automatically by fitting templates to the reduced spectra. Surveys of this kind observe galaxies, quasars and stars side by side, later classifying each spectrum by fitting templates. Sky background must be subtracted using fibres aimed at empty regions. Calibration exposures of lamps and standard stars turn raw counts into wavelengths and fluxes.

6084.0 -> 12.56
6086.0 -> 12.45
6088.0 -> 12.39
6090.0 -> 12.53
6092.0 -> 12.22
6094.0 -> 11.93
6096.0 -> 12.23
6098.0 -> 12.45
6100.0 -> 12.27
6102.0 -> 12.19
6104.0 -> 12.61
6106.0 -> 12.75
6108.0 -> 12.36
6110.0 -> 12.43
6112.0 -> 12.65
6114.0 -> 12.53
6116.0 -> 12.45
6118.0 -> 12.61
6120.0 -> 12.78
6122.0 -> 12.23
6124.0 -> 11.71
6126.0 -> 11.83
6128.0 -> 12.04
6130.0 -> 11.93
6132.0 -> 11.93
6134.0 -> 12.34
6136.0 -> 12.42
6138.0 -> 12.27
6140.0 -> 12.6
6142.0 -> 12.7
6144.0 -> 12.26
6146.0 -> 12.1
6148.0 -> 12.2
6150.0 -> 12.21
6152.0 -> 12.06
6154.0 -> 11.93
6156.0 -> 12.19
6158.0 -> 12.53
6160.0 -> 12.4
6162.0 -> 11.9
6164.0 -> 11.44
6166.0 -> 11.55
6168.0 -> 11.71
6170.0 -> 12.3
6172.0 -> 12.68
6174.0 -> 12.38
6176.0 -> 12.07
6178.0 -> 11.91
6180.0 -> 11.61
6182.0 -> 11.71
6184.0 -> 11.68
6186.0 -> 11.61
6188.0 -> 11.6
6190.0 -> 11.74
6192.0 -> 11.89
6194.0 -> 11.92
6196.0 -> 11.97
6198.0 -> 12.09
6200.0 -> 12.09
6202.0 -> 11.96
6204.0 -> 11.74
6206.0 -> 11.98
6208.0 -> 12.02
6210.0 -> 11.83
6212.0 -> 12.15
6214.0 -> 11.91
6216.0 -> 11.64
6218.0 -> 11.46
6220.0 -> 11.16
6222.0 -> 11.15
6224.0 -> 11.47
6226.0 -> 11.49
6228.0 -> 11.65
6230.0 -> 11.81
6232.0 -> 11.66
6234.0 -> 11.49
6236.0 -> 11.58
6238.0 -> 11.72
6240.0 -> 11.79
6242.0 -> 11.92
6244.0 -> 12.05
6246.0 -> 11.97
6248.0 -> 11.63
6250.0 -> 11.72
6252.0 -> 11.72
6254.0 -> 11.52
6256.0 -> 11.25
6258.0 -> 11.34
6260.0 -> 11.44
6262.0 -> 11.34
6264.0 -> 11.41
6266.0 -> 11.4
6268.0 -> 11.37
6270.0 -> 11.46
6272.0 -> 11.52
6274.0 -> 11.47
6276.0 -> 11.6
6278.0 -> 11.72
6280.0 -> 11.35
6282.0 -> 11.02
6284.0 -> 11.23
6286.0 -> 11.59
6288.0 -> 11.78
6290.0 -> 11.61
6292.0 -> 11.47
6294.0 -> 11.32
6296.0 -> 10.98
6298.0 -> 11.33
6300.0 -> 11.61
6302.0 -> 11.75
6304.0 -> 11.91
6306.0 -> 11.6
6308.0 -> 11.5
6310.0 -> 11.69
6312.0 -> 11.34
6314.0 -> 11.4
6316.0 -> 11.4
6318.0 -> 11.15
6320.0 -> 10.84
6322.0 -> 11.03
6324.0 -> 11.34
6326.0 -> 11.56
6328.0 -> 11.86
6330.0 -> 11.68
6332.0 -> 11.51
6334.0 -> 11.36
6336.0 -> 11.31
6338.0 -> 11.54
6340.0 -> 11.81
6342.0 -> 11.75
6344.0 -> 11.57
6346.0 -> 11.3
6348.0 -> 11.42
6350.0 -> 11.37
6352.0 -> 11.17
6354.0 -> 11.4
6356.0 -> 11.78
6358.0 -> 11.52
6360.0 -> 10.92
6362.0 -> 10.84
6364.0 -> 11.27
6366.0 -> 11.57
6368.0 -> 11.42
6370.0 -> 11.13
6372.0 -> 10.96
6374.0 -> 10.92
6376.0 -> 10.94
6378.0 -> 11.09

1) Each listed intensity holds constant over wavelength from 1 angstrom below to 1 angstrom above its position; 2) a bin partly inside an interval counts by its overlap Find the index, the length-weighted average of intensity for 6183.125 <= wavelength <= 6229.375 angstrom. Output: 11.7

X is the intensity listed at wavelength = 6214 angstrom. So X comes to 11.91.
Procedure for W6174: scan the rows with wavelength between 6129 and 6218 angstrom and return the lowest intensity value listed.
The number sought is 11.44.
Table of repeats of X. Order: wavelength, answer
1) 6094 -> 11.93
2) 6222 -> 11.15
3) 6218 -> 11.46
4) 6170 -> 12.3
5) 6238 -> 11.72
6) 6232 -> 11.66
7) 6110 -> 12.43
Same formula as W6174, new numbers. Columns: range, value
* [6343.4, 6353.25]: 11.17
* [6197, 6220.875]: 11.16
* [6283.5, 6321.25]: 10.84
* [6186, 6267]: 11.15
